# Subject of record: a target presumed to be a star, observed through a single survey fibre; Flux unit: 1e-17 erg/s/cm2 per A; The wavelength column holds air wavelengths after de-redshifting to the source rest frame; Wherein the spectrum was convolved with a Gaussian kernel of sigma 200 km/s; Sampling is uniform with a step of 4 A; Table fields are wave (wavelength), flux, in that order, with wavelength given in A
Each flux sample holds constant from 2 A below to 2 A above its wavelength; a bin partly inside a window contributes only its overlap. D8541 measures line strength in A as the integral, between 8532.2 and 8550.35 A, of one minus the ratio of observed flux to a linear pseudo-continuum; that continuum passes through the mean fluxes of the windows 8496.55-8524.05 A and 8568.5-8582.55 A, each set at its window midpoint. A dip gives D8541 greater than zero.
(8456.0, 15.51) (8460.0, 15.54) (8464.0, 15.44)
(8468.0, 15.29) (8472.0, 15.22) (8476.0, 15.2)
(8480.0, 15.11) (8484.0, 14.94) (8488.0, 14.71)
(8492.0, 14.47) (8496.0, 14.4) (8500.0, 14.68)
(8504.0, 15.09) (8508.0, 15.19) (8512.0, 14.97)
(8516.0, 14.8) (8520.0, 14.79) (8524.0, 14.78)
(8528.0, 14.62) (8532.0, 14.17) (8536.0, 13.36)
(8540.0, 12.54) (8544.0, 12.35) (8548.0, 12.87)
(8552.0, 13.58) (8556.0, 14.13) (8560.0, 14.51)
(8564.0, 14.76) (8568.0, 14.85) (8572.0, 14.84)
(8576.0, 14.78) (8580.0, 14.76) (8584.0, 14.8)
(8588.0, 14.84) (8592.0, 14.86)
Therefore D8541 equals 2.3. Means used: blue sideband 14.9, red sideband 14.8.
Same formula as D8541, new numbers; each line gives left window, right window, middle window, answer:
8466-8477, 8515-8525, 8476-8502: 0.6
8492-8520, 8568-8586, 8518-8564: 3.0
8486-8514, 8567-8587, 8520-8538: 0.6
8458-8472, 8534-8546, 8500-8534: -3.1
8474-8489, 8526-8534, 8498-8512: -0.3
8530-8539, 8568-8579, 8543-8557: 0.9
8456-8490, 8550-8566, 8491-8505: 0.3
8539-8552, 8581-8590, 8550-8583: -1.7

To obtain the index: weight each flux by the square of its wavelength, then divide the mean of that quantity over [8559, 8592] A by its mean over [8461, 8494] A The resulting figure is 1.00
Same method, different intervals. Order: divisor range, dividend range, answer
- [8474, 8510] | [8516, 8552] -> 0.93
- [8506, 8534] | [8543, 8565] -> 0.94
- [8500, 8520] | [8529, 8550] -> 0.88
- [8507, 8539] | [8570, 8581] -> 1.03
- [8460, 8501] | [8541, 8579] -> 0.96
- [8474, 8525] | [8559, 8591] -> 1.01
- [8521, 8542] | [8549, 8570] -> 1.03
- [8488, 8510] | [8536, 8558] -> 0.90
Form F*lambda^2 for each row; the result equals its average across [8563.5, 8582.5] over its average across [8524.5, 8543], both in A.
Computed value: 1.09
